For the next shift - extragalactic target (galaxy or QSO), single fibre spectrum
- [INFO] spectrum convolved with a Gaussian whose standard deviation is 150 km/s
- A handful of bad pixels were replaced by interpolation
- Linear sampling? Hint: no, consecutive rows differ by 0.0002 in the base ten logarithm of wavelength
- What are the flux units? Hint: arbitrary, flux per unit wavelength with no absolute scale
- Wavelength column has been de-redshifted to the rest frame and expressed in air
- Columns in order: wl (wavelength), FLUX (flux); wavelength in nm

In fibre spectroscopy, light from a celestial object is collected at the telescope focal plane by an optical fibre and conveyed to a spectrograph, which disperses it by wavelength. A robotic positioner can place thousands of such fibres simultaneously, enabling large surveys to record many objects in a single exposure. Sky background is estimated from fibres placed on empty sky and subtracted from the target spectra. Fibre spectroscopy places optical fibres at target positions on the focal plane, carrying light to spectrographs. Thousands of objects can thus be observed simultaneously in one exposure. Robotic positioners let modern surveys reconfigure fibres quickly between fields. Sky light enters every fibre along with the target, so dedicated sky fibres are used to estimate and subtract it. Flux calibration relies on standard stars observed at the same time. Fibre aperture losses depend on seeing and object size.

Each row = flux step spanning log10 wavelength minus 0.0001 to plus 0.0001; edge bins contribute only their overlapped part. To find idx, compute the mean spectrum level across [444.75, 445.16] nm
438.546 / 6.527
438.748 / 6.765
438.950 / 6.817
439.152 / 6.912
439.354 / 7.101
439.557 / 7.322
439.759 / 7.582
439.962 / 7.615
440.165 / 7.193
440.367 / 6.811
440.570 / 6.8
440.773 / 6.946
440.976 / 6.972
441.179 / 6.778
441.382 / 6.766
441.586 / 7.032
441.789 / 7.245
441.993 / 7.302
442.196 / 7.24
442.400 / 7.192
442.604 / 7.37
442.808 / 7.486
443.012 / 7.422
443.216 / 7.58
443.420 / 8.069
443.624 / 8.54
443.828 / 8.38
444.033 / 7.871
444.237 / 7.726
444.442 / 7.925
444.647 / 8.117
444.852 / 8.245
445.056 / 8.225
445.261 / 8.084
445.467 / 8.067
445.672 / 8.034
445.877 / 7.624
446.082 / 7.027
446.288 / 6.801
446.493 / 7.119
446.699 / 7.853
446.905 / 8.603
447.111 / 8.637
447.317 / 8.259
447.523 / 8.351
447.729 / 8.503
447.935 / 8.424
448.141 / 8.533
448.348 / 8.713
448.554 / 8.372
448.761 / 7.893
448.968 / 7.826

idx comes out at 8.25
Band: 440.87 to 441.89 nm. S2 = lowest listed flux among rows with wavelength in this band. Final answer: 6.766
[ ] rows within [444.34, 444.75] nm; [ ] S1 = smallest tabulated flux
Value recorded 7.925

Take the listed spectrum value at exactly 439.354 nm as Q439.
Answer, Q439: 7.101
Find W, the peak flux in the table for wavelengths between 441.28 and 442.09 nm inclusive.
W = 7.302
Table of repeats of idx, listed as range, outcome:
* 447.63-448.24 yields 8.49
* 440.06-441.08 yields 6.95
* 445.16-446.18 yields 7.77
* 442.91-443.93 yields 8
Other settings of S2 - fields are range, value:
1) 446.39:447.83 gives 7.119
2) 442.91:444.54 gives 7.422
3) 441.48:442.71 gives 7.032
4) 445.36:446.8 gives 6.801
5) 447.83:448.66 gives 8.372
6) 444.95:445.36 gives 8.084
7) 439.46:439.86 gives 7.322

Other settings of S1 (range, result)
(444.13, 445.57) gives 7.726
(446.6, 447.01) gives 7.853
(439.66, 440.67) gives 6.8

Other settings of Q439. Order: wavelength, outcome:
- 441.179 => 6.778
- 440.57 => 6.8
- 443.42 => 8.069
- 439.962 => 7.615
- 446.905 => 8.603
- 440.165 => 7.193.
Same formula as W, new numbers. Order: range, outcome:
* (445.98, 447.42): 8.637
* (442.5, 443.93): 8.54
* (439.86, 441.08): 7.615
